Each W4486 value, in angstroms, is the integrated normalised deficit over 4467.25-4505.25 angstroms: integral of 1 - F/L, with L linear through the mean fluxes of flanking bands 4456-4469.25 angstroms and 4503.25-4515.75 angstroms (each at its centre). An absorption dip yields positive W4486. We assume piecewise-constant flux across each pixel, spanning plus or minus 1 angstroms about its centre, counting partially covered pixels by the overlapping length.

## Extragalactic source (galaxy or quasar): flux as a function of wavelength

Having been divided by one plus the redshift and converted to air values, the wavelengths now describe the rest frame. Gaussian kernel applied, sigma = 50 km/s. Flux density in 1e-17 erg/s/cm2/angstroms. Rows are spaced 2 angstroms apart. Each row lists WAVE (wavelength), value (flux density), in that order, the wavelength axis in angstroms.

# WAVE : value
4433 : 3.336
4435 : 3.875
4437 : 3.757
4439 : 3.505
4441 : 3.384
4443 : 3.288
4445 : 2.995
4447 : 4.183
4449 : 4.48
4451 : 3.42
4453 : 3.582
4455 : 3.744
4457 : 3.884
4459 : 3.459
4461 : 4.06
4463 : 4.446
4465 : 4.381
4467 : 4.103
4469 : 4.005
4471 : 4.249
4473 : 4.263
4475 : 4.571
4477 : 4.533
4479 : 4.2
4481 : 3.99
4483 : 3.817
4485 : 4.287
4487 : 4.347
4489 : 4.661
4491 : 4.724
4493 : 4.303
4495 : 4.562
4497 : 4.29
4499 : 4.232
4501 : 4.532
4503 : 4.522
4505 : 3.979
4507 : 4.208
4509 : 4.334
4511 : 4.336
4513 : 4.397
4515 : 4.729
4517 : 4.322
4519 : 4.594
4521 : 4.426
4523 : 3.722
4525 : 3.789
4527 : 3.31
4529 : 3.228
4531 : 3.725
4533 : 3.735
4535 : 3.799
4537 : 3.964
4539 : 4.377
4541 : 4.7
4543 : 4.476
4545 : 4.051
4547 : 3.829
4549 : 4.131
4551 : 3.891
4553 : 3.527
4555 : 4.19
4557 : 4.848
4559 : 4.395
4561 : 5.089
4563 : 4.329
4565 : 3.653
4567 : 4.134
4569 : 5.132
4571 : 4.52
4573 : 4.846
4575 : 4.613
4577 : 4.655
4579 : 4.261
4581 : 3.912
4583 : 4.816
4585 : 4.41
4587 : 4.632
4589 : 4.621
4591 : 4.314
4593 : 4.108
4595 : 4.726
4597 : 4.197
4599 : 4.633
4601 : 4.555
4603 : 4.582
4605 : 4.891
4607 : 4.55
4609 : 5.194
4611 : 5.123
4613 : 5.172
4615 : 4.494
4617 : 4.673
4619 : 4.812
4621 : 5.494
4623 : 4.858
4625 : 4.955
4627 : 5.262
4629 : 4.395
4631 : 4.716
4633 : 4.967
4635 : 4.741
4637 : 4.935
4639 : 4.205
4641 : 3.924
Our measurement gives -1.2 angstroms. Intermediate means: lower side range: 4.05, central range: 4.32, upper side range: 4.33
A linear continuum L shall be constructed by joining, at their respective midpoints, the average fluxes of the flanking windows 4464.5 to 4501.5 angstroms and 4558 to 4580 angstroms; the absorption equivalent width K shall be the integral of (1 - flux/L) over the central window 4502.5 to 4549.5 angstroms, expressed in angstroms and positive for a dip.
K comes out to 3.2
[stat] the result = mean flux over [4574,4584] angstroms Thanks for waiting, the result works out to 4.45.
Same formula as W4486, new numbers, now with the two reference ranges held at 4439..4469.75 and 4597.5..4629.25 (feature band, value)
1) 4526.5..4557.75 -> 2.9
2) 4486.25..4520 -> -2.3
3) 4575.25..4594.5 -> 1.0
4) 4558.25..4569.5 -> 0.3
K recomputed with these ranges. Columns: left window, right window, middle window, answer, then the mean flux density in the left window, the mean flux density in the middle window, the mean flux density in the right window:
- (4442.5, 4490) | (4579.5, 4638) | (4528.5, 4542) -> 1.3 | 4.05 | 3.96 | 4.71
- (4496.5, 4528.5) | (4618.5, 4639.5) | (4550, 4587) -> 1.0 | 4.22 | 4.41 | 4.87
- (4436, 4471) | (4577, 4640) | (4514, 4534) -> 1.2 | 3.82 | 3.96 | 4.68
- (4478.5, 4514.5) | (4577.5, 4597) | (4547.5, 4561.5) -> 0.4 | 4.33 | 4.25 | 4.42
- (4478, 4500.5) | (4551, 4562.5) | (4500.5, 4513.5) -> 0.0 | 4.32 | 4.32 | 4.36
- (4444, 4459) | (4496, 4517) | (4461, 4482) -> -1.6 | 3.74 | 4.26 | 4.35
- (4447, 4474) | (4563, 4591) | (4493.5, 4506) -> -0.6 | 4.01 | 4.35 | 4.47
